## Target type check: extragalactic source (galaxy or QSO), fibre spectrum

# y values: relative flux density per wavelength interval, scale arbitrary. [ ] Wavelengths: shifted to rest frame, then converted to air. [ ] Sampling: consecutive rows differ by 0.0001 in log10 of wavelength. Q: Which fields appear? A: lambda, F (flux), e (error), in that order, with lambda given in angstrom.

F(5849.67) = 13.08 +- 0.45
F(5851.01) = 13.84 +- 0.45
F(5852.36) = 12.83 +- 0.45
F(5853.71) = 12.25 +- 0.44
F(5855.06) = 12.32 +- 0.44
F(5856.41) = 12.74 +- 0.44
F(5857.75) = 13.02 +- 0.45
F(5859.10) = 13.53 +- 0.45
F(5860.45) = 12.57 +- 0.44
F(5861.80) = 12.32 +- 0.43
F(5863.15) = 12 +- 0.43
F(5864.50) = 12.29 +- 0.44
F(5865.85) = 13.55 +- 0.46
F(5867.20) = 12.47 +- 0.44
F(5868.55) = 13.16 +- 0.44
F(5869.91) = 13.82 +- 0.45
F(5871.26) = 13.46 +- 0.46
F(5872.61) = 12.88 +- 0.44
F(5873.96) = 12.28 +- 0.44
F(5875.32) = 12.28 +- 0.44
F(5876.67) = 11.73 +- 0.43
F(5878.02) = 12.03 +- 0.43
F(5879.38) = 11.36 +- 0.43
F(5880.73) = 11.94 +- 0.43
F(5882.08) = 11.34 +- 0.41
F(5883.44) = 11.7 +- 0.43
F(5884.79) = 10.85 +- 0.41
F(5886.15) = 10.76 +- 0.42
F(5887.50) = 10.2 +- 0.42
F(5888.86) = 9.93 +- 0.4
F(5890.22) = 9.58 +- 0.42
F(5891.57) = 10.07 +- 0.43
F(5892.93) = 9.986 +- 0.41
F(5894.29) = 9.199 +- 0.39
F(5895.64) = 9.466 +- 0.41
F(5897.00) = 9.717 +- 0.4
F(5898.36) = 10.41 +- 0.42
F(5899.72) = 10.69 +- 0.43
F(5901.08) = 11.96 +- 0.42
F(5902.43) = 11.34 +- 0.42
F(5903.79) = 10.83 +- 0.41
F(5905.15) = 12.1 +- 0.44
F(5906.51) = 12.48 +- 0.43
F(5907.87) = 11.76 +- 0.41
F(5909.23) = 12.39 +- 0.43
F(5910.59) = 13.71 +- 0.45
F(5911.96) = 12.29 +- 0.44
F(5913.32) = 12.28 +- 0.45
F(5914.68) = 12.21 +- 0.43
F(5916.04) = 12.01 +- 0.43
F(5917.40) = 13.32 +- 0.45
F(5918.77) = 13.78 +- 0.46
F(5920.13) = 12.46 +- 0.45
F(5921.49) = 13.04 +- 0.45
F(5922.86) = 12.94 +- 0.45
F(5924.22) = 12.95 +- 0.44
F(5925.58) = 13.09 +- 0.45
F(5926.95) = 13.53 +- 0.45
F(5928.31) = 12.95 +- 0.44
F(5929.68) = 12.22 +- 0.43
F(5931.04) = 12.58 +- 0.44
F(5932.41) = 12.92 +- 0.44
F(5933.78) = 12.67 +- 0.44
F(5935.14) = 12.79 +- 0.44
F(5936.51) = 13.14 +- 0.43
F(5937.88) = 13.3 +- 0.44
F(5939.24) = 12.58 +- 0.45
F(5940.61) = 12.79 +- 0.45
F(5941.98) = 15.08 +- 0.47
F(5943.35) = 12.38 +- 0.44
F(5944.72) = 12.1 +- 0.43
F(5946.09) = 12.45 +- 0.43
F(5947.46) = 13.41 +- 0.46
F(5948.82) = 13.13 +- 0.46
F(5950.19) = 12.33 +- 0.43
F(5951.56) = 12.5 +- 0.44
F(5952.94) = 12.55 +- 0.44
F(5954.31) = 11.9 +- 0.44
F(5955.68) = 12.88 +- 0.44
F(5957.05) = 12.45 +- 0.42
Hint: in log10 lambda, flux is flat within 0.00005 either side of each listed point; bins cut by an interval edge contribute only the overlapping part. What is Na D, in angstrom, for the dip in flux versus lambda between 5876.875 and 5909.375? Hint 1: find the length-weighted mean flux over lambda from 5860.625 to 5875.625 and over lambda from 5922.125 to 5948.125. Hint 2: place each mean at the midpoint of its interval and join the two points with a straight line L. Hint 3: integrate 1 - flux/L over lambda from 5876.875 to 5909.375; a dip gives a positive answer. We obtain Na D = 4.9 angstrom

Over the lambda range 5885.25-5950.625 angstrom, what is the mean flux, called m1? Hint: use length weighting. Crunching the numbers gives 12.1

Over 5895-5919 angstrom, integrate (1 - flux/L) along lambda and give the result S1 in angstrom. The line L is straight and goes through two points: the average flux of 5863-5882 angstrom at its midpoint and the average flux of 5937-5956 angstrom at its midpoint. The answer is 1.6 angstrom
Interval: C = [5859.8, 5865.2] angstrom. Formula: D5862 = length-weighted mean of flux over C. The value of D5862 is 12.3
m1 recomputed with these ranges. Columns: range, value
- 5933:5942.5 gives 13.2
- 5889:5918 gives 11.3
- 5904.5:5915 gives 12.4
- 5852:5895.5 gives 11.9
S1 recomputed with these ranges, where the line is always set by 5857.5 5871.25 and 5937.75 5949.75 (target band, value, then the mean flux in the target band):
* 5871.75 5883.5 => 0.8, 12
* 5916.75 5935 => 0.0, 13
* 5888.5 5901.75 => 2.9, 10.1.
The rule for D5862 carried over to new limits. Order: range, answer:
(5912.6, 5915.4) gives 12.3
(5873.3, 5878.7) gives 12.1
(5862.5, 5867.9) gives 12.6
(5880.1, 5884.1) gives 11.7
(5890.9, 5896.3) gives 9.68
